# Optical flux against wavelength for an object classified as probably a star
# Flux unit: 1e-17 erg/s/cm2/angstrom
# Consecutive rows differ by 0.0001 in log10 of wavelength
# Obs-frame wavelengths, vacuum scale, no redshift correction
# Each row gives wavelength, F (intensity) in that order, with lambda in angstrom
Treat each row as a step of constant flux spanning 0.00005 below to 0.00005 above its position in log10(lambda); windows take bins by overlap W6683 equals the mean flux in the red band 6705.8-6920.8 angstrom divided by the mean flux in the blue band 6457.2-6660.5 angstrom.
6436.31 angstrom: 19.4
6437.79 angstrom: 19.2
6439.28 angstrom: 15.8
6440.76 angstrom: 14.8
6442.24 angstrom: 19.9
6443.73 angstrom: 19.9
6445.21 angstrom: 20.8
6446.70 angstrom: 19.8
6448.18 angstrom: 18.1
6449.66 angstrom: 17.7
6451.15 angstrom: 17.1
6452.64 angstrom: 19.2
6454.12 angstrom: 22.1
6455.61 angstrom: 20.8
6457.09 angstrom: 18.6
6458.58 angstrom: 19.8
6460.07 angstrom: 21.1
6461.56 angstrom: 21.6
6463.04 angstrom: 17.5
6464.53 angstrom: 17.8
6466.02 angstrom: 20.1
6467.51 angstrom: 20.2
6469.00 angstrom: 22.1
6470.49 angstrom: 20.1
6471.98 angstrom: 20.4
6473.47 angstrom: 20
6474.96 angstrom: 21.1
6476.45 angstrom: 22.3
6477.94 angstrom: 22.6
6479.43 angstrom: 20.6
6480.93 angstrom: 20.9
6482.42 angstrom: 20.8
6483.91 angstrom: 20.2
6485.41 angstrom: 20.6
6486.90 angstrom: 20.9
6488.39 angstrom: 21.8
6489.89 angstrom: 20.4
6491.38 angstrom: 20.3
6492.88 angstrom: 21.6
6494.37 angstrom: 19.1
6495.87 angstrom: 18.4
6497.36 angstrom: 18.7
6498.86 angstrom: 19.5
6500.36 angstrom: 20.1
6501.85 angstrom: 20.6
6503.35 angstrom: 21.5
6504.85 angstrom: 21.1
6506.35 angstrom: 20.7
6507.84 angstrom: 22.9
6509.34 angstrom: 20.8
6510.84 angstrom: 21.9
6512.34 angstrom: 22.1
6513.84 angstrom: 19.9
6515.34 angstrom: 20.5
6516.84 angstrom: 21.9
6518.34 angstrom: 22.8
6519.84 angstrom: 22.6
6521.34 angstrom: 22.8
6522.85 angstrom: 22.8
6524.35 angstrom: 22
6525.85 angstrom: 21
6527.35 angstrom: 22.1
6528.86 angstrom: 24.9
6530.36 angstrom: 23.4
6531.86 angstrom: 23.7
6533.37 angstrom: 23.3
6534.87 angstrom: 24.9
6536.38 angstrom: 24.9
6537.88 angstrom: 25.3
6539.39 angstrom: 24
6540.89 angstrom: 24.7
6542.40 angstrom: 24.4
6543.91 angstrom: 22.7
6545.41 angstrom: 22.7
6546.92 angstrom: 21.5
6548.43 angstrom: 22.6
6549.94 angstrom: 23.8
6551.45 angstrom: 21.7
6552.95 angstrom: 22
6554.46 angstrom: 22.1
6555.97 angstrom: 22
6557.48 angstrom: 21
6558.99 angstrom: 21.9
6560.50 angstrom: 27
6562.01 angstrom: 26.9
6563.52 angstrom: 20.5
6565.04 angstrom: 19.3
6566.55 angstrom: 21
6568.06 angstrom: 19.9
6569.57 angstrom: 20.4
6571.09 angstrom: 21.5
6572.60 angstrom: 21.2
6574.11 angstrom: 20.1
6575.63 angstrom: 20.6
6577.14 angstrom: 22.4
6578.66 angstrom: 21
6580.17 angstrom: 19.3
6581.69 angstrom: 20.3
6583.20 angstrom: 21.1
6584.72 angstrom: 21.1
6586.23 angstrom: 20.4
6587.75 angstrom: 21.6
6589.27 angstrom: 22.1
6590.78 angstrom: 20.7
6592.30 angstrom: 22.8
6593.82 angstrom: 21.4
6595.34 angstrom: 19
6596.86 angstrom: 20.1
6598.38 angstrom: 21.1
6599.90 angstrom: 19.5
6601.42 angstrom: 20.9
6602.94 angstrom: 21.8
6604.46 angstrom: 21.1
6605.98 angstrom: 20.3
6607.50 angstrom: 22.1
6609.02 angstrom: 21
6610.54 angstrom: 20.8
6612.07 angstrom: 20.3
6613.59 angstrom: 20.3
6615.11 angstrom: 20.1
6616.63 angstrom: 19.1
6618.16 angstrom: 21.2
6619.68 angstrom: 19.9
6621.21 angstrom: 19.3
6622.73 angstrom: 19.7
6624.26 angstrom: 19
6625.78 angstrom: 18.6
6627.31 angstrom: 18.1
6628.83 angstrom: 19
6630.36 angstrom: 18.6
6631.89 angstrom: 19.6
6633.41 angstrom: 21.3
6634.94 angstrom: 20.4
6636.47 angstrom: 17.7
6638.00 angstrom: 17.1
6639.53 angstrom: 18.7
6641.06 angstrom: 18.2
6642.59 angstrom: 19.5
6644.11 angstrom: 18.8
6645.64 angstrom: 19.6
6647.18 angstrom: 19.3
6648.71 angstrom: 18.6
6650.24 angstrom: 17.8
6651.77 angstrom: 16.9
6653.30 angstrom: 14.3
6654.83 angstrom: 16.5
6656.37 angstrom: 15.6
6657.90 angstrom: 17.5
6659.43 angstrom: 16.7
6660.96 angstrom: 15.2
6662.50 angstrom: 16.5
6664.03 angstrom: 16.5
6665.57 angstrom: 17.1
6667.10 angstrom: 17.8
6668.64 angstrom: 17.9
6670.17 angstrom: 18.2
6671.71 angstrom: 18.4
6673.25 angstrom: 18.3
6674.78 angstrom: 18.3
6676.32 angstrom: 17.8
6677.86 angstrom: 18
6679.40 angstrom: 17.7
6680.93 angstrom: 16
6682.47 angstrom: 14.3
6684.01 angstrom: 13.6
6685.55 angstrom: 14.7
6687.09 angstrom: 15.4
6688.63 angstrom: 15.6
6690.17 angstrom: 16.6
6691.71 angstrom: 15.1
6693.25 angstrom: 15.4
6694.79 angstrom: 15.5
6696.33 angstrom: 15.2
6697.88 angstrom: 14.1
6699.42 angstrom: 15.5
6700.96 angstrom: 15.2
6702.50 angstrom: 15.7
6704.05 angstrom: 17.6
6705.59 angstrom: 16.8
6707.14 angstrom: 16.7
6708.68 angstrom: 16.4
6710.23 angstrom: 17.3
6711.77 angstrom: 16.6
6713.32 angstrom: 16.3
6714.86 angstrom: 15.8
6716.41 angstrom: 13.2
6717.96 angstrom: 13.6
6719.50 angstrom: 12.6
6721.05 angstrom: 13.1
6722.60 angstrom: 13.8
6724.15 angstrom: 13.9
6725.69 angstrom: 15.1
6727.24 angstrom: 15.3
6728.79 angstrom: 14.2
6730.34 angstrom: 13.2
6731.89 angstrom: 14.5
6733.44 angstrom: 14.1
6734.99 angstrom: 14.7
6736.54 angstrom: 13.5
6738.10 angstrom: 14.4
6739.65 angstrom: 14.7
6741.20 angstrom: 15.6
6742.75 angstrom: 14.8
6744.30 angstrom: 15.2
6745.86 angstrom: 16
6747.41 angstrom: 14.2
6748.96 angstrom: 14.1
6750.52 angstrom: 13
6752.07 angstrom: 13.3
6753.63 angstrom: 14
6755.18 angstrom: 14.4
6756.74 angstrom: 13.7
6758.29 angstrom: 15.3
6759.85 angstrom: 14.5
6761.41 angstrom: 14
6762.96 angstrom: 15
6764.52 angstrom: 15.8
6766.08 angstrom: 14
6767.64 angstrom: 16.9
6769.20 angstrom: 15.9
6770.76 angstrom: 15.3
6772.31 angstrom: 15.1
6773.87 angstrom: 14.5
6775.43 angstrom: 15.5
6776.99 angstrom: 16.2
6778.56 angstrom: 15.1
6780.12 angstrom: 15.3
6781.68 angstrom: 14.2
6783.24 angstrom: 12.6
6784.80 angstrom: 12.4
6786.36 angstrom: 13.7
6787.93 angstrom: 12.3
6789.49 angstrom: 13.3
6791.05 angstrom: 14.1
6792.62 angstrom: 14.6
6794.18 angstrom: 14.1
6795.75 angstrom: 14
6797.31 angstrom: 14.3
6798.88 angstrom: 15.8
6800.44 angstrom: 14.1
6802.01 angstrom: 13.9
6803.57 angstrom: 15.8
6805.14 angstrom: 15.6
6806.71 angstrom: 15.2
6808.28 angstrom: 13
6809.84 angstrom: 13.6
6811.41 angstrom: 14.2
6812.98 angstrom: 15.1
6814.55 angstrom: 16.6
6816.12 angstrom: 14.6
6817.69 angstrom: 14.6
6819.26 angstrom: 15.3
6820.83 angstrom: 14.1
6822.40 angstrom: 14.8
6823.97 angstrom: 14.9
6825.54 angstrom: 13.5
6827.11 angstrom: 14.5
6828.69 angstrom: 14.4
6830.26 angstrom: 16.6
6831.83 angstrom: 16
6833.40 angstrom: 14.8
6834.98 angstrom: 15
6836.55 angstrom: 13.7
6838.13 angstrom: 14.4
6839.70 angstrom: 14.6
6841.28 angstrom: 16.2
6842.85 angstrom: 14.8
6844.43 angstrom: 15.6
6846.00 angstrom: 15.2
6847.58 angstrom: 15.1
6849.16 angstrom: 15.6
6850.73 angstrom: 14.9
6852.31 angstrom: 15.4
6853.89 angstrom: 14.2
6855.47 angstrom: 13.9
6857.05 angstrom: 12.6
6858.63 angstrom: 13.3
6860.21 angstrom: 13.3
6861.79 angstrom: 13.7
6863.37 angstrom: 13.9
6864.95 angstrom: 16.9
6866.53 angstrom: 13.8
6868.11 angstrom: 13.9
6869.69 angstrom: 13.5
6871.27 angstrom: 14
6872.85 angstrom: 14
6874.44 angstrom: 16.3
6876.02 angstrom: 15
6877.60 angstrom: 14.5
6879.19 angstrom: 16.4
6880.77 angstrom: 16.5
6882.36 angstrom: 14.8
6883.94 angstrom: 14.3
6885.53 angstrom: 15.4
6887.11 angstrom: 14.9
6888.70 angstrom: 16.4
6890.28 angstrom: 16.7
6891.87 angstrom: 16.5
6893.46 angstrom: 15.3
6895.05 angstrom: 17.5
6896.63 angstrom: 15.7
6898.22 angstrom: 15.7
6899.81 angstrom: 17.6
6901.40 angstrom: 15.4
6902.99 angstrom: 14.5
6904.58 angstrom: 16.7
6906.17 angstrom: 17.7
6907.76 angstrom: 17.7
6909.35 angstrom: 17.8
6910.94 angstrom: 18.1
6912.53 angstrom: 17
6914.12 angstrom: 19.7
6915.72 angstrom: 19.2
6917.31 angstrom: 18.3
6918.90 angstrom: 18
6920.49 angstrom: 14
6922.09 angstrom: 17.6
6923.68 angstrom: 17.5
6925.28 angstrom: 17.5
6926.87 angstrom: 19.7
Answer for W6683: 0.72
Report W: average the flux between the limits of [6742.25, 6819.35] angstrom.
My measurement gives 14.6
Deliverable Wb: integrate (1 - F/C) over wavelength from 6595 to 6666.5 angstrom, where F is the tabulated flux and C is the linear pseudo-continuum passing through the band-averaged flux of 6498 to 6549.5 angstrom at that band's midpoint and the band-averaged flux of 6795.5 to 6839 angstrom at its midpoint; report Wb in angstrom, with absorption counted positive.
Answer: 2.6 angstrom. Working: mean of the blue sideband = 22.4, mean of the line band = 18.9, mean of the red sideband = 14.7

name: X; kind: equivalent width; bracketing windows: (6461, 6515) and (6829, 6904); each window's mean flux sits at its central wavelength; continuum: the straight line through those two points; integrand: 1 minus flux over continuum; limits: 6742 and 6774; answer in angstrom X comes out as 3.7 angstrom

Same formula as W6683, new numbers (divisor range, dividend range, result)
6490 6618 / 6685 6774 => 0.69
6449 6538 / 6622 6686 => 0.84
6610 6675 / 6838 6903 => 0.82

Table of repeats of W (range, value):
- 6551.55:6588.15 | 21.4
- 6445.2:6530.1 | 20.7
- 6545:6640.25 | 20.8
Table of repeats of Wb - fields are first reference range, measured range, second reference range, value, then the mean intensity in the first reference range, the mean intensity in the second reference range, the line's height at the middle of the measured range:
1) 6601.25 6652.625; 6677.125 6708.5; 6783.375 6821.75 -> 3.3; 19.5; 14.3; 17.6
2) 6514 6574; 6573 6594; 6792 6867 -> 0.4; 22.6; 14.7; 21.5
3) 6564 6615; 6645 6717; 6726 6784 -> 3.7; 20.8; 14.7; 17.4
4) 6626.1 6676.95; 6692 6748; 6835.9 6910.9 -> 6.9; 17.9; 15.3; 17.1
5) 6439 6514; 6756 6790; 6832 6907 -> 3.7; 20.2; 15.1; 16.4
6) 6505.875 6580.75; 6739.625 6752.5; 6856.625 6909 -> 2.5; 22.3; 15.3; 18.1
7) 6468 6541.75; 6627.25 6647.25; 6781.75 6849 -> -0.4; 21.7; 14.6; 18.6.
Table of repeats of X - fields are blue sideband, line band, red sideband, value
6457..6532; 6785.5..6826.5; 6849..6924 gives 5.8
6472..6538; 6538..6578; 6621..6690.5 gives -4.2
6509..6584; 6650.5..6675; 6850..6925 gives 3.8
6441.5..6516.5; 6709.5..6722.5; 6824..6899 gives 1.7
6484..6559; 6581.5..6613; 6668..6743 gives -2.7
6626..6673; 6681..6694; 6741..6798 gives 1.3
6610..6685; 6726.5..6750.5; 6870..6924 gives 4.1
